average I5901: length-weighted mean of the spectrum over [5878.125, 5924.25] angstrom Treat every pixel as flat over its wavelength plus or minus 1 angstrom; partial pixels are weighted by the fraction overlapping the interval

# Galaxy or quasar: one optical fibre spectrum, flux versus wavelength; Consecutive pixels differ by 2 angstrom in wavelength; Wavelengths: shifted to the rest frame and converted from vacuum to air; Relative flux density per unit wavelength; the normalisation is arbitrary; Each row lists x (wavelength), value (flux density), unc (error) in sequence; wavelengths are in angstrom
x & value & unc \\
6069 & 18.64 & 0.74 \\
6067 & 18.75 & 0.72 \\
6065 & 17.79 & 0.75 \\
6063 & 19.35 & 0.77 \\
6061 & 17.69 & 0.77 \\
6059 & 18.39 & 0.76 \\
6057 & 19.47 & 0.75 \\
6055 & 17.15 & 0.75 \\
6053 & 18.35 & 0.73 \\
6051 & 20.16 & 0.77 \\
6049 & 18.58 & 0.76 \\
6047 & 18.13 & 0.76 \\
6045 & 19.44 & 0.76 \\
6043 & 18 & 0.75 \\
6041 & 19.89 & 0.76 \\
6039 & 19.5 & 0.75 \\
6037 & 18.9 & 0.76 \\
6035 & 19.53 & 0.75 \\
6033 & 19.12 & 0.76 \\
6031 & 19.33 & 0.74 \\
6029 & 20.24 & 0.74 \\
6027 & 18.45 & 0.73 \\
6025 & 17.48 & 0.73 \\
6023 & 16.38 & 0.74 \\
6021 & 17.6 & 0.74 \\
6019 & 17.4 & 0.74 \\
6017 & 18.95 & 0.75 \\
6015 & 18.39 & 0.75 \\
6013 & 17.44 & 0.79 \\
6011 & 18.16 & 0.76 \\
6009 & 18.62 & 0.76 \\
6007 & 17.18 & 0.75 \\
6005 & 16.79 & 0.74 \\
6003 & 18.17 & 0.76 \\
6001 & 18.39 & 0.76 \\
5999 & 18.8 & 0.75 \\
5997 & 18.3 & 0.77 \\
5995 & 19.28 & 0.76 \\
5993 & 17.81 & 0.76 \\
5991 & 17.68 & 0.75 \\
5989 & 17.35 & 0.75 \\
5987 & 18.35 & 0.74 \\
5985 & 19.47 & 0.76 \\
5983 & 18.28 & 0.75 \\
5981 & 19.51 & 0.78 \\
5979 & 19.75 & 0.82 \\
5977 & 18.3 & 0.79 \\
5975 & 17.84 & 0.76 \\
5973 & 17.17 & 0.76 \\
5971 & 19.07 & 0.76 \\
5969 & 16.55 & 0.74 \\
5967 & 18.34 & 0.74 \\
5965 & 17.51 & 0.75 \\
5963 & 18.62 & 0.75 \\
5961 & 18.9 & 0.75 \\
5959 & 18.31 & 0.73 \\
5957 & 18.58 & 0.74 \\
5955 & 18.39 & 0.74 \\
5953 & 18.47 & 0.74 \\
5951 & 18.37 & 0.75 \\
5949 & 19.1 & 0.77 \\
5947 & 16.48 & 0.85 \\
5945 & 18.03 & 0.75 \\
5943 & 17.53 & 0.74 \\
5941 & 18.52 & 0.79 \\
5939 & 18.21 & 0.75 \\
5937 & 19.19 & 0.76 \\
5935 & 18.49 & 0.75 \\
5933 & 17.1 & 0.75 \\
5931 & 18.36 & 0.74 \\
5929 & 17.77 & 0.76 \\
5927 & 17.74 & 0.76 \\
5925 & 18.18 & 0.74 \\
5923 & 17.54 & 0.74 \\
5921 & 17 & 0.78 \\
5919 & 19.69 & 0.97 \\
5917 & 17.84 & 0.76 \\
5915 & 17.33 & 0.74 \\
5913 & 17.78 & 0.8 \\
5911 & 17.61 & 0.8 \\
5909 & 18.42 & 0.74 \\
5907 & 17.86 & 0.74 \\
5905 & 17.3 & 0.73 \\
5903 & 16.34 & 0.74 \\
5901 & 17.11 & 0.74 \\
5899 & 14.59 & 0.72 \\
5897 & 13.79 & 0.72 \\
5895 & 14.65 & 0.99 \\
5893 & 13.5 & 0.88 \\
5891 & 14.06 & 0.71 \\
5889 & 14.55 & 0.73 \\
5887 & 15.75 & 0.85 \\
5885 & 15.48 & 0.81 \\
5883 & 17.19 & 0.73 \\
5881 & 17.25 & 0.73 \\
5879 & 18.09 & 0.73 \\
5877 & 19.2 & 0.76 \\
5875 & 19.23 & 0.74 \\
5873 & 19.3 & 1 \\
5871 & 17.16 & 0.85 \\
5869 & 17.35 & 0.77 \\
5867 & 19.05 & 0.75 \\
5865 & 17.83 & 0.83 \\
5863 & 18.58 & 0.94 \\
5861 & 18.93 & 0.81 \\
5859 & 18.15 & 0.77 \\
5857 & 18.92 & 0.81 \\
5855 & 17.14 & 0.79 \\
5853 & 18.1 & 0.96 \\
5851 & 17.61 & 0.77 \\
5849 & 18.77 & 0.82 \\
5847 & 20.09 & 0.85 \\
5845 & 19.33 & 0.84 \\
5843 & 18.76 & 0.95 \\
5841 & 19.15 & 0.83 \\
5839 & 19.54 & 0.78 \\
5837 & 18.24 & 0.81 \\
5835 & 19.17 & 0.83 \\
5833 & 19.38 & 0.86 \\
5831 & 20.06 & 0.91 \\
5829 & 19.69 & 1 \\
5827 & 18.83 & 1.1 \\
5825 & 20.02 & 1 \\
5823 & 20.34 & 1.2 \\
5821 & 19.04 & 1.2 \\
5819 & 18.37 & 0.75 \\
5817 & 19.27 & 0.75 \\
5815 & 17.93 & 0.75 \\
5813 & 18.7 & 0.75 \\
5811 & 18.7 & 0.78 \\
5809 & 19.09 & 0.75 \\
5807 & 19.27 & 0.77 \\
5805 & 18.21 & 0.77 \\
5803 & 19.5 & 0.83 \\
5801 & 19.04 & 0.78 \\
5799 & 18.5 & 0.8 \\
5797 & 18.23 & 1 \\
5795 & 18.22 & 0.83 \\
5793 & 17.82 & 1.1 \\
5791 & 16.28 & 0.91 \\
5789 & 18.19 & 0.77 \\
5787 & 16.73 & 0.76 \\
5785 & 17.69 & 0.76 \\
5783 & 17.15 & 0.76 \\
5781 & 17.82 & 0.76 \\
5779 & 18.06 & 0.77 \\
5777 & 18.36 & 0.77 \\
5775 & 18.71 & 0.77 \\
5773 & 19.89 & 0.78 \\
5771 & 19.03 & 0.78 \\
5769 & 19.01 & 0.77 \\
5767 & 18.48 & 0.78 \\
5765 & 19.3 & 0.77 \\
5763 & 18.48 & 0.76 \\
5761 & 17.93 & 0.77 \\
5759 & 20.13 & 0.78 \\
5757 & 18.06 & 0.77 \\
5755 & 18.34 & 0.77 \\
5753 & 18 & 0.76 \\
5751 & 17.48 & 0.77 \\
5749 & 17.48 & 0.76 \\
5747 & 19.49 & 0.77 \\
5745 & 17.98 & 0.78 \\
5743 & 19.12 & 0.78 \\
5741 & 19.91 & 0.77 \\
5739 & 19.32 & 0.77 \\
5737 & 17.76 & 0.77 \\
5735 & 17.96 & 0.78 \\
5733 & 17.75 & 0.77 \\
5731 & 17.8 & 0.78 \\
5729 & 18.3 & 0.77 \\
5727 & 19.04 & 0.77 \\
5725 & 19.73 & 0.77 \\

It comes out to 16.6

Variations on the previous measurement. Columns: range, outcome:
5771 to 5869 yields 18.6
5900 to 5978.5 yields 18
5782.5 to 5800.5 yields 17.7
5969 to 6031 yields 18.2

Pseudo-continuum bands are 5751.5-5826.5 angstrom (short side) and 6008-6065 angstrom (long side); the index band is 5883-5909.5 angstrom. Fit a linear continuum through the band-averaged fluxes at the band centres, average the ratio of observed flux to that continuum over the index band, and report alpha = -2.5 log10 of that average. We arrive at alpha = 0.18 mag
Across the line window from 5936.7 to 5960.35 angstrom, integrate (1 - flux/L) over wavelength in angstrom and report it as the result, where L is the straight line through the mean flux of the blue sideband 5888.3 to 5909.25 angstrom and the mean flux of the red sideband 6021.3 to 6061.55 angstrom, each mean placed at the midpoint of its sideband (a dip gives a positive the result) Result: -2.3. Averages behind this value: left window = 15.6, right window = 18.7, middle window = 18.2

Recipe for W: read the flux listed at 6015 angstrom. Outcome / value 18.39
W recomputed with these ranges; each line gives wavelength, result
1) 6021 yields 17.6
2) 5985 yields 19.47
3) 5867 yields 19.05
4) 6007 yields 17.18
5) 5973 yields 17.17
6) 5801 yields 19.04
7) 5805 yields 18.21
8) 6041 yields 19.89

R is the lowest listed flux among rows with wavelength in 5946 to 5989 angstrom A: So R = 16.48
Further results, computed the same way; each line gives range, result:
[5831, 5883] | 17.14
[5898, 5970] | 14.59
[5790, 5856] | 16.28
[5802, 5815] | 17.93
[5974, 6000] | 17.35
